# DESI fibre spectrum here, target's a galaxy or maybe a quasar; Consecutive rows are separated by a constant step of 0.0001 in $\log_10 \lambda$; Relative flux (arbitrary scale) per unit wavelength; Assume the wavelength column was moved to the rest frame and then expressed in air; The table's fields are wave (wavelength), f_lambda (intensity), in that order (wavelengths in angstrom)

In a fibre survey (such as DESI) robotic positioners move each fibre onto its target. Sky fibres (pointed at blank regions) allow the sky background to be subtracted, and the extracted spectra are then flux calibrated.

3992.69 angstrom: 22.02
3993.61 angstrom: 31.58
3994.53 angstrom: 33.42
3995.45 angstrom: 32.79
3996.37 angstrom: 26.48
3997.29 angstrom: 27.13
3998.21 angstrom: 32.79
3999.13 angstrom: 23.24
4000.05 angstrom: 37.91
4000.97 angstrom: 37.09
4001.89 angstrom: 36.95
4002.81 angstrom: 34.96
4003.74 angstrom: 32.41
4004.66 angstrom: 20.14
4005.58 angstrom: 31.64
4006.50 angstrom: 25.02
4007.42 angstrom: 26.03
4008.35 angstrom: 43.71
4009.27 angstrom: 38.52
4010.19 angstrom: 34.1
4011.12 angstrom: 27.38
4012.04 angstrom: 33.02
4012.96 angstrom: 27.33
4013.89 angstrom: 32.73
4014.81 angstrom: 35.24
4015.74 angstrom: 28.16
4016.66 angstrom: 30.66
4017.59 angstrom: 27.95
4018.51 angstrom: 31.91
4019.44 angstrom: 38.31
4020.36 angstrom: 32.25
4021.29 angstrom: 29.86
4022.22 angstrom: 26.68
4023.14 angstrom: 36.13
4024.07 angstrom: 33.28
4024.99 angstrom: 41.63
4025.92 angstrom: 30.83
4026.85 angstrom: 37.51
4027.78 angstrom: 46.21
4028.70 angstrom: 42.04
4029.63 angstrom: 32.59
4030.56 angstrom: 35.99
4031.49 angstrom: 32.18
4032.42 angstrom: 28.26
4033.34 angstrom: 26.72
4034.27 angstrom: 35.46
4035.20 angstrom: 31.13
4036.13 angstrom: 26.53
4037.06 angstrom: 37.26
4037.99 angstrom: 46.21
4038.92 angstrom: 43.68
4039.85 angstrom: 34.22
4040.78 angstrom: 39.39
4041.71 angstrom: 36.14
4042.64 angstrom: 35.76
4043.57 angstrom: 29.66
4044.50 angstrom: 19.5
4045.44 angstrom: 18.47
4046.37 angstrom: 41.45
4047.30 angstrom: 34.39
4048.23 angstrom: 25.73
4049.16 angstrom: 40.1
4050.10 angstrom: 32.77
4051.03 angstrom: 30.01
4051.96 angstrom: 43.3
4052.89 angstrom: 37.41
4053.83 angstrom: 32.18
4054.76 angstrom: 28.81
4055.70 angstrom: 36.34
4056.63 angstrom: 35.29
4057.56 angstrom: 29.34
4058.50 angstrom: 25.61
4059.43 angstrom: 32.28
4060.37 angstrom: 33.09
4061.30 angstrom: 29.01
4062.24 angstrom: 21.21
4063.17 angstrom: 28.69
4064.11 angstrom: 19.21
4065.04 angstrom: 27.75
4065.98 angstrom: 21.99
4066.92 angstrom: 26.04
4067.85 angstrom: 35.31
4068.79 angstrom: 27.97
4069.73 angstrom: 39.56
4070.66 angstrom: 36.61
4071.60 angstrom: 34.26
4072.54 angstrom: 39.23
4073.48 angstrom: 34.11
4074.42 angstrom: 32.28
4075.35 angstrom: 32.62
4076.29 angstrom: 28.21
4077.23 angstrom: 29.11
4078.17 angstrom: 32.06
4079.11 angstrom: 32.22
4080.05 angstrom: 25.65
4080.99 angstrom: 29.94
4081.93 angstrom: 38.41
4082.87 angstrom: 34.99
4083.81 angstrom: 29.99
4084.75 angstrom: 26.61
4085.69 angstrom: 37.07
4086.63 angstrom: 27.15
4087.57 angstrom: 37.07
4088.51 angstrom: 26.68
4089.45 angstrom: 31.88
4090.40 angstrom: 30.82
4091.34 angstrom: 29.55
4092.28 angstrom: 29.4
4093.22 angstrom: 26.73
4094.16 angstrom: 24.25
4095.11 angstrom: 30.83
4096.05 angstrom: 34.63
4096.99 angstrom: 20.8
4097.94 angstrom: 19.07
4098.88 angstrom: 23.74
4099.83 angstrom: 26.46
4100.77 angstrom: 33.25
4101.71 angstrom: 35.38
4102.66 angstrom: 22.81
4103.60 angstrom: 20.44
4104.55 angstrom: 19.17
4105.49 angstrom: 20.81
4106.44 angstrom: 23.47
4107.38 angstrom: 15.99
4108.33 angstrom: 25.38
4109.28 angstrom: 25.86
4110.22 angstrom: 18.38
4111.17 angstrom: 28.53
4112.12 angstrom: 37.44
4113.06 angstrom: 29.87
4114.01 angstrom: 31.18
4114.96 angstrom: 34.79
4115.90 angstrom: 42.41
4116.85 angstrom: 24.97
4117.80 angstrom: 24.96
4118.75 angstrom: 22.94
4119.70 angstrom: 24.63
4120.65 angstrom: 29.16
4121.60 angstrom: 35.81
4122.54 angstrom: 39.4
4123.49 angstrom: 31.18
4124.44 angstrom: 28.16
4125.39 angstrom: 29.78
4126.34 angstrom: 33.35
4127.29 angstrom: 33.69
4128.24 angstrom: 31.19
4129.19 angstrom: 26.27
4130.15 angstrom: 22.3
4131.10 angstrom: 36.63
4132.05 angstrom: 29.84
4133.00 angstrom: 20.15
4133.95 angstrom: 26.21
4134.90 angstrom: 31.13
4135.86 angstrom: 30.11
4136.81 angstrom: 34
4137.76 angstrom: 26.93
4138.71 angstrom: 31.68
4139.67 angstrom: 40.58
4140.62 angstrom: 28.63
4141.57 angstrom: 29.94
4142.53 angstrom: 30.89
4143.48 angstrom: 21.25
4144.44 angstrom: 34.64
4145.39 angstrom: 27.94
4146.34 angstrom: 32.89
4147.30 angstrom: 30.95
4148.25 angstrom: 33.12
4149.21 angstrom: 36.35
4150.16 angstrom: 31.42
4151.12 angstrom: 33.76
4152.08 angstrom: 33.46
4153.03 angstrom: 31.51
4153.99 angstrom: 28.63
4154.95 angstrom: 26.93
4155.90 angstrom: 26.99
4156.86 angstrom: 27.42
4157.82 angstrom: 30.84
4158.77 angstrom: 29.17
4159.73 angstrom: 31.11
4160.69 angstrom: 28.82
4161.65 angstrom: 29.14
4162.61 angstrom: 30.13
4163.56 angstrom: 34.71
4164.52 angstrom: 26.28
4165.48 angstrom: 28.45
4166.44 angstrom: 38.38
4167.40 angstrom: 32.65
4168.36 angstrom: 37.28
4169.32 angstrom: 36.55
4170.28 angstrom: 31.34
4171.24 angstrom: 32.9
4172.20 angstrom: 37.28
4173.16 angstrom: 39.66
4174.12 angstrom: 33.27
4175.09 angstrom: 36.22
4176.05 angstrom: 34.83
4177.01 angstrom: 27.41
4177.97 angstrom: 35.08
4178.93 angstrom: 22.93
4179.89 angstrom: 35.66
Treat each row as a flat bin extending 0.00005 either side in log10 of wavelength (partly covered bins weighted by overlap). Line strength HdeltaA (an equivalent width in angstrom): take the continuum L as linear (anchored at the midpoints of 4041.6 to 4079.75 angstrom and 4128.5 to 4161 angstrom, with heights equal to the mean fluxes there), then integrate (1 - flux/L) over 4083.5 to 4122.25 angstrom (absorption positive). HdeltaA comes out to 3.6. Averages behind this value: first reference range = 31.3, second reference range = 30.1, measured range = 27.9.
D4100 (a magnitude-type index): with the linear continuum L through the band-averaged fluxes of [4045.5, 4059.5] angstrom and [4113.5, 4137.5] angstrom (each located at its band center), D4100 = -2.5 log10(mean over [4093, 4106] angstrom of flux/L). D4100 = 0.22 mag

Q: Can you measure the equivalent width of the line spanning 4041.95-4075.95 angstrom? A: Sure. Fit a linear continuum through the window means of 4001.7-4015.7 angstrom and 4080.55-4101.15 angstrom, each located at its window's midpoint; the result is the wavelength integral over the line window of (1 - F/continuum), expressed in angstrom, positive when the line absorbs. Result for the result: -1.1 angstrom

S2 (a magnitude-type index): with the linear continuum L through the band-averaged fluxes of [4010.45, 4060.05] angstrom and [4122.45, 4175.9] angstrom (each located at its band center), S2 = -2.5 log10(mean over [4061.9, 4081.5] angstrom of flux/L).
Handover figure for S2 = 0.08 mag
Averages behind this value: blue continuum 33.3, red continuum 31.3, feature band 30.3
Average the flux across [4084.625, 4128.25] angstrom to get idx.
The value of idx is 28.4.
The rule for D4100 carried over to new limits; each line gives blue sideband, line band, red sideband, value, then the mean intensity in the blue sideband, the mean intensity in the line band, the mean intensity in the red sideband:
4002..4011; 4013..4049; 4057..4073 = -0.08 mag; 31.9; 33.5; 29.9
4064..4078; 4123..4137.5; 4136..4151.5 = 0.07 mag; 31.3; 29.6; 31.5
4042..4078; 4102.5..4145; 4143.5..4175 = 0.11 mag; 31.2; 28.6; 31.9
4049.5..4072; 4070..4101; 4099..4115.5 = -0.07 mag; 31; 30.5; 26.4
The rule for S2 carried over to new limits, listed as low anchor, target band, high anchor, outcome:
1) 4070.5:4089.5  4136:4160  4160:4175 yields 0.07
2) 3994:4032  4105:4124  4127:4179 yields 0.12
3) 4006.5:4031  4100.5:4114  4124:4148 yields 0.21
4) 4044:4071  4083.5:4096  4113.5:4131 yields 0.02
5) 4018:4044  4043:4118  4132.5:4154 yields 0.12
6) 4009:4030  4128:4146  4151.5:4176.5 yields 0.10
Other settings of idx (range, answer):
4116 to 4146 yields 29.8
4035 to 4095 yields 31.7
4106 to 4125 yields 28.7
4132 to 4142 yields 29.9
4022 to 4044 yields 35.3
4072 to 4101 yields 30.1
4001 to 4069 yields 32.3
